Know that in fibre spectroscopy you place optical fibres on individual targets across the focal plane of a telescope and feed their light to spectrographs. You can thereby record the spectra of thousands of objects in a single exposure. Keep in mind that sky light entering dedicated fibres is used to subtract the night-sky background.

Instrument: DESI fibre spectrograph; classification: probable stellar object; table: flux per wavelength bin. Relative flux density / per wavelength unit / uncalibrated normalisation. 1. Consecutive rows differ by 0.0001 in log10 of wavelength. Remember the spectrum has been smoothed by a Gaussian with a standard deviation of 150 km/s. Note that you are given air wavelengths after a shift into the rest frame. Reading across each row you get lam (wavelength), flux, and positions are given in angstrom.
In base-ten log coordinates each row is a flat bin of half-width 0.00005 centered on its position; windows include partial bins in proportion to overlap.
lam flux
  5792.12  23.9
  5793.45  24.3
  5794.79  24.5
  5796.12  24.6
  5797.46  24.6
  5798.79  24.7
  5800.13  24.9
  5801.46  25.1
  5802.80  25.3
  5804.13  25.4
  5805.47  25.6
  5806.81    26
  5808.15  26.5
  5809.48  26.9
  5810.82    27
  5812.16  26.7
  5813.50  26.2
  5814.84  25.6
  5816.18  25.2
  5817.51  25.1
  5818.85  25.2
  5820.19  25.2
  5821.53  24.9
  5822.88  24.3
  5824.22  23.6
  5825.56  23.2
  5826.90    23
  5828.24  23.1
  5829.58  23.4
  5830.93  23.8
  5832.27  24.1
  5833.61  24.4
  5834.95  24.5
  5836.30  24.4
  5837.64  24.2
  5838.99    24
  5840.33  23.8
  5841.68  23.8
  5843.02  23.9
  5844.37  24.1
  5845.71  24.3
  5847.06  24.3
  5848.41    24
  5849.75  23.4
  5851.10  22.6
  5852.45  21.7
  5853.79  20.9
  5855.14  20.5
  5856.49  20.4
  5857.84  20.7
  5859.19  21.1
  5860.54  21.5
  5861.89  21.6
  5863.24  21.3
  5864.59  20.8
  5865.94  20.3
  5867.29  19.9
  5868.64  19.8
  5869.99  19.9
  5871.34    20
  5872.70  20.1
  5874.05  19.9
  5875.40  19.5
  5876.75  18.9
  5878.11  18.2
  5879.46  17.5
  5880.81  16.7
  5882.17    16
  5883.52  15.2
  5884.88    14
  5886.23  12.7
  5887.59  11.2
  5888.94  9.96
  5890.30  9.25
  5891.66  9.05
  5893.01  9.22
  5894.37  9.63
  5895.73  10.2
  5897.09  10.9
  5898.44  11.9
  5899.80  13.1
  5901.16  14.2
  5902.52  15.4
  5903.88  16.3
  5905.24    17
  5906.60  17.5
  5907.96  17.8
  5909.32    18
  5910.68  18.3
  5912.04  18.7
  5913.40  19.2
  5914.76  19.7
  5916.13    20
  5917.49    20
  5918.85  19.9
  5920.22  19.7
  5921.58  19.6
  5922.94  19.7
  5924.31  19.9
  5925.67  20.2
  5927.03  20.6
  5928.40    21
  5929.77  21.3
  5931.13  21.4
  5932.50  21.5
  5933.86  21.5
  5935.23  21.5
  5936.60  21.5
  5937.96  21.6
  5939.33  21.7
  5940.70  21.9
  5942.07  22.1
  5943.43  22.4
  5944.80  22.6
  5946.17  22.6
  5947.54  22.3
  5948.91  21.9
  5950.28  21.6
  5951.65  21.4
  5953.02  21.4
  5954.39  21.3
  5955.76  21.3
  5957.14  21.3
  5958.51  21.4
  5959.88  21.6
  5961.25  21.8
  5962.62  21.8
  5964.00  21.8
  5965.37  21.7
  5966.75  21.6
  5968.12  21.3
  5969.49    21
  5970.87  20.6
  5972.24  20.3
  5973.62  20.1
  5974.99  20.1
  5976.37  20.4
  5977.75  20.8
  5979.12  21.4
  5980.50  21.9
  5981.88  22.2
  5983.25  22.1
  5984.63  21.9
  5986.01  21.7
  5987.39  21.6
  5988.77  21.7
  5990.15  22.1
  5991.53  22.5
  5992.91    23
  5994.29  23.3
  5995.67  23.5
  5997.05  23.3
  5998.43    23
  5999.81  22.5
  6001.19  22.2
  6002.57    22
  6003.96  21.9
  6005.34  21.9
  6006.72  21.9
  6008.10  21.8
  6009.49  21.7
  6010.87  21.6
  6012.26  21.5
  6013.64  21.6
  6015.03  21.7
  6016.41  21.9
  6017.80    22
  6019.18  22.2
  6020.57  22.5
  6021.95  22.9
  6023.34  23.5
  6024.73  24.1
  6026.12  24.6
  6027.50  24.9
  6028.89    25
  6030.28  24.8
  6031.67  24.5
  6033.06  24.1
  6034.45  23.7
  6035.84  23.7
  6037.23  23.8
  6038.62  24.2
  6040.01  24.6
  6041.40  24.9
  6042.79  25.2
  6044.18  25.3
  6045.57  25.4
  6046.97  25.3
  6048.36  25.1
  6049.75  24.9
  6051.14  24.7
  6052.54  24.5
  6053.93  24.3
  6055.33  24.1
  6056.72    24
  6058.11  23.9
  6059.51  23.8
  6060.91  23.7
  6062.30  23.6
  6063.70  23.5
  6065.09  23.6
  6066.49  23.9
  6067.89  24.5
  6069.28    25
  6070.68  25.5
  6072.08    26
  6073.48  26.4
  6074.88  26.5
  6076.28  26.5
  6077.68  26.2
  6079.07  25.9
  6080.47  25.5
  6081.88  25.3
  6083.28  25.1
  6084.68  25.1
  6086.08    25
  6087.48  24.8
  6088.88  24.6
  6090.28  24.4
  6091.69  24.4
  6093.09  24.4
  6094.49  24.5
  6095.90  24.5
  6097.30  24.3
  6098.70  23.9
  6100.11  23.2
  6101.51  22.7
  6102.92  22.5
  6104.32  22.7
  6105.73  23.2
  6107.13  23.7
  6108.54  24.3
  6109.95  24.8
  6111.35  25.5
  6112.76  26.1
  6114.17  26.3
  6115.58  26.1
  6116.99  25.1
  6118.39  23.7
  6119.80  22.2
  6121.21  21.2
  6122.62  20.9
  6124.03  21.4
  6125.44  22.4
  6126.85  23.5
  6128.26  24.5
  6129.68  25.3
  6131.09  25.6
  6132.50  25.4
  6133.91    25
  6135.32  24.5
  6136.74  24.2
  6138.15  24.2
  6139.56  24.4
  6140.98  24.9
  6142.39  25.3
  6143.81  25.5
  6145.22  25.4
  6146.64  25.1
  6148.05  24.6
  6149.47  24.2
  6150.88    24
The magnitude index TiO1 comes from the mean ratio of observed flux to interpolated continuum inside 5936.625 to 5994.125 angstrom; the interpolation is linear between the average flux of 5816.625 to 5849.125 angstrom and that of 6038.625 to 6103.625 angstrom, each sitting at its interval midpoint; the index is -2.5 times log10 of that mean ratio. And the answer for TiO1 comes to 0.13 mag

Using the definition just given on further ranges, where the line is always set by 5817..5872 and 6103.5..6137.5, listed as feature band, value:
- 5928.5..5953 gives 0.07 mag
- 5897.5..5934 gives 0.24 mag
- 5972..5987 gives 0.11 mag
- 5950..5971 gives 0.09 mag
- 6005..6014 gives 0.09 mag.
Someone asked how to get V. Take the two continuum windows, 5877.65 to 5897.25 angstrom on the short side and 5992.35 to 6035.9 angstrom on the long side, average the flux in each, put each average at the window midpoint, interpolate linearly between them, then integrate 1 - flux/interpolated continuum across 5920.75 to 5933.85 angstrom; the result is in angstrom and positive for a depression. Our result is -3.93 angstrom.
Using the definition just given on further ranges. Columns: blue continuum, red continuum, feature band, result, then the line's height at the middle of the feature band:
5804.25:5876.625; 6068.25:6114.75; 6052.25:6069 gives 0.4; 24.6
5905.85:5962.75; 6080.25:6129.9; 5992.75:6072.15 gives -3.3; 22.7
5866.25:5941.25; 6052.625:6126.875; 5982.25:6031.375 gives -3.1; 21.3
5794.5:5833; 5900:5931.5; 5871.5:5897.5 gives 8.2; 20.7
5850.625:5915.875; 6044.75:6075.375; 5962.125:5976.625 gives -0.2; 20.7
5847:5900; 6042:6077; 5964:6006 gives 0.1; 21.8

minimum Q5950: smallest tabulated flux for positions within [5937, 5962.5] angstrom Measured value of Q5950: 21.3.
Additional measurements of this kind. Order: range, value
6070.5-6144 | 20.9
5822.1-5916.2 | 9.05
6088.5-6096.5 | 24.4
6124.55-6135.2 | 22.4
